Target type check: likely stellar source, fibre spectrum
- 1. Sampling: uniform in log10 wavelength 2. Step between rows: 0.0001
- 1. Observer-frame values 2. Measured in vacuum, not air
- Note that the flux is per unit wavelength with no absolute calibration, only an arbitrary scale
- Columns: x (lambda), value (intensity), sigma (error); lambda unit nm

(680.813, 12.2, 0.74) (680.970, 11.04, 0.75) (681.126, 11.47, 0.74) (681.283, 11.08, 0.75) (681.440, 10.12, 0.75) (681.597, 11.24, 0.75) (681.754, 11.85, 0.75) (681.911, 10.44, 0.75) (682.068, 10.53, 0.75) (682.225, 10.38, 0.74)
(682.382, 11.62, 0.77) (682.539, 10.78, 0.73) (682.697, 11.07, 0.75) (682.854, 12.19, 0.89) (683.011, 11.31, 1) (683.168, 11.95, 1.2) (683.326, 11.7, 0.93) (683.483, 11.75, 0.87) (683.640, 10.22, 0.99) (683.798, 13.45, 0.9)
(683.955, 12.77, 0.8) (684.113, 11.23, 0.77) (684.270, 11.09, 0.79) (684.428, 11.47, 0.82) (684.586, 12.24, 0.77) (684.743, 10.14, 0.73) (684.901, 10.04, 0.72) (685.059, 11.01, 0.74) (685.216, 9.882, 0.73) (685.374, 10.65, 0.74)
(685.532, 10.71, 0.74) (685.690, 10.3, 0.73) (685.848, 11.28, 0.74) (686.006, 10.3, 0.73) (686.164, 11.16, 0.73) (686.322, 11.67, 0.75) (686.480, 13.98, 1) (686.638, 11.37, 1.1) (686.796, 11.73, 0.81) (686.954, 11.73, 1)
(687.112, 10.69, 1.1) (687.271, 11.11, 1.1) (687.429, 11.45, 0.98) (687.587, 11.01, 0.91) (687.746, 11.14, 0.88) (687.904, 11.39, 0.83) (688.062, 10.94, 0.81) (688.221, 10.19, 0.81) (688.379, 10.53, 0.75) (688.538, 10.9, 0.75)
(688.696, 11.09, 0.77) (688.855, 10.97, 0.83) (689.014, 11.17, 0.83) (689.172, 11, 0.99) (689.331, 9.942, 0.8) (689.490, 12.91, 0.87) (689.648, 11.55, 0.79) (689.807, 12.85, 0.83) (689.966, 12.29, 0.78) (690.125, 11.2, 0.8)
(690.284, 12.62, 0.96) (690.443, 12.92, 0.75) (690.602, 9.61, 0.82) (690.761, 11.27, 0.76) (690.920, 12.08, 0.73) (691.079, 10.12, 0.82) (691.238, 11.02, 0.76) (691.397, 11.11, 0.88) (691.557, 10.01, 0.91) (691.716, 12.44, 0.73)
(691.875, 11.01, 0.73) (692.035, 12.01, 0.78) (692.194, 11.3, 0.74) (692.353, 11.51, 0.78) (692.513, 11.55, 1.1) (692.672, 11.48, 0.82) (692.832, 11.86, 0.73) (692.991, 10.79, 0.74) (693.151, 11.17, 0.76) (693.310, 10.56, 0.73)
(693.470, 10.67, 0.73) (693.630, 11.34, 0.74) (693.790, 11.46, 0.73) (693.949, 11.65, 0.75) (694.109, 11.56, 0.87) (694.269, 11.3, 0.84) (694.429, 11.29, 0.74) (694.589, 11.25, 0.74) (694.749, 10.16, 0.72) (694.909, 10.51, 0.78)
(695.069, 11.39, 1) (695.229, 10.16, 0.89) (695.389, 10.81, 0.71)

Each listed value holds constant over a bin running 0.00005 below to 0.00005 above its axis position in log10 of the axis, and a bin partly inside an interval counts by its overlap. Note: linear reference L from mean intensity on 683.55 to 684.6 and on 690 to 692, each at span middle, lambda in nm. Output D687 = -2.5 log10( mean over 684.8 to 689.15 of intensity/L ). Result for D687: 0.05 mag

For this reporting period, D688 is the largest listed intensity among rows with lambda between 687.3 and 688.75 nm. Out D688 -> 11.45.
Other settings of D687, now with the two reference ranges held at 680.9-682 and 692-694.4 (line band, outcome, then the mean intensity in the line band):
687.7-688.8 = 0.03 mag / 10.9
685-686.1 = 0.05 mag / 10.6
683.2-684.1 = -0.08 mag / 11.9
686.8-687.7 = 0.00 mag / 11.2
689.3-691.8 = -0.02 mag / 11.5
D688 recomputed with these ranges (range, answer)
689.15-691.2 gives 12.92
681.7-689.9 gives 13.98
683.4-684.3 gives 13.45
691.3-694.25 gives 12.44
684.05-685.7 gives 12.24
